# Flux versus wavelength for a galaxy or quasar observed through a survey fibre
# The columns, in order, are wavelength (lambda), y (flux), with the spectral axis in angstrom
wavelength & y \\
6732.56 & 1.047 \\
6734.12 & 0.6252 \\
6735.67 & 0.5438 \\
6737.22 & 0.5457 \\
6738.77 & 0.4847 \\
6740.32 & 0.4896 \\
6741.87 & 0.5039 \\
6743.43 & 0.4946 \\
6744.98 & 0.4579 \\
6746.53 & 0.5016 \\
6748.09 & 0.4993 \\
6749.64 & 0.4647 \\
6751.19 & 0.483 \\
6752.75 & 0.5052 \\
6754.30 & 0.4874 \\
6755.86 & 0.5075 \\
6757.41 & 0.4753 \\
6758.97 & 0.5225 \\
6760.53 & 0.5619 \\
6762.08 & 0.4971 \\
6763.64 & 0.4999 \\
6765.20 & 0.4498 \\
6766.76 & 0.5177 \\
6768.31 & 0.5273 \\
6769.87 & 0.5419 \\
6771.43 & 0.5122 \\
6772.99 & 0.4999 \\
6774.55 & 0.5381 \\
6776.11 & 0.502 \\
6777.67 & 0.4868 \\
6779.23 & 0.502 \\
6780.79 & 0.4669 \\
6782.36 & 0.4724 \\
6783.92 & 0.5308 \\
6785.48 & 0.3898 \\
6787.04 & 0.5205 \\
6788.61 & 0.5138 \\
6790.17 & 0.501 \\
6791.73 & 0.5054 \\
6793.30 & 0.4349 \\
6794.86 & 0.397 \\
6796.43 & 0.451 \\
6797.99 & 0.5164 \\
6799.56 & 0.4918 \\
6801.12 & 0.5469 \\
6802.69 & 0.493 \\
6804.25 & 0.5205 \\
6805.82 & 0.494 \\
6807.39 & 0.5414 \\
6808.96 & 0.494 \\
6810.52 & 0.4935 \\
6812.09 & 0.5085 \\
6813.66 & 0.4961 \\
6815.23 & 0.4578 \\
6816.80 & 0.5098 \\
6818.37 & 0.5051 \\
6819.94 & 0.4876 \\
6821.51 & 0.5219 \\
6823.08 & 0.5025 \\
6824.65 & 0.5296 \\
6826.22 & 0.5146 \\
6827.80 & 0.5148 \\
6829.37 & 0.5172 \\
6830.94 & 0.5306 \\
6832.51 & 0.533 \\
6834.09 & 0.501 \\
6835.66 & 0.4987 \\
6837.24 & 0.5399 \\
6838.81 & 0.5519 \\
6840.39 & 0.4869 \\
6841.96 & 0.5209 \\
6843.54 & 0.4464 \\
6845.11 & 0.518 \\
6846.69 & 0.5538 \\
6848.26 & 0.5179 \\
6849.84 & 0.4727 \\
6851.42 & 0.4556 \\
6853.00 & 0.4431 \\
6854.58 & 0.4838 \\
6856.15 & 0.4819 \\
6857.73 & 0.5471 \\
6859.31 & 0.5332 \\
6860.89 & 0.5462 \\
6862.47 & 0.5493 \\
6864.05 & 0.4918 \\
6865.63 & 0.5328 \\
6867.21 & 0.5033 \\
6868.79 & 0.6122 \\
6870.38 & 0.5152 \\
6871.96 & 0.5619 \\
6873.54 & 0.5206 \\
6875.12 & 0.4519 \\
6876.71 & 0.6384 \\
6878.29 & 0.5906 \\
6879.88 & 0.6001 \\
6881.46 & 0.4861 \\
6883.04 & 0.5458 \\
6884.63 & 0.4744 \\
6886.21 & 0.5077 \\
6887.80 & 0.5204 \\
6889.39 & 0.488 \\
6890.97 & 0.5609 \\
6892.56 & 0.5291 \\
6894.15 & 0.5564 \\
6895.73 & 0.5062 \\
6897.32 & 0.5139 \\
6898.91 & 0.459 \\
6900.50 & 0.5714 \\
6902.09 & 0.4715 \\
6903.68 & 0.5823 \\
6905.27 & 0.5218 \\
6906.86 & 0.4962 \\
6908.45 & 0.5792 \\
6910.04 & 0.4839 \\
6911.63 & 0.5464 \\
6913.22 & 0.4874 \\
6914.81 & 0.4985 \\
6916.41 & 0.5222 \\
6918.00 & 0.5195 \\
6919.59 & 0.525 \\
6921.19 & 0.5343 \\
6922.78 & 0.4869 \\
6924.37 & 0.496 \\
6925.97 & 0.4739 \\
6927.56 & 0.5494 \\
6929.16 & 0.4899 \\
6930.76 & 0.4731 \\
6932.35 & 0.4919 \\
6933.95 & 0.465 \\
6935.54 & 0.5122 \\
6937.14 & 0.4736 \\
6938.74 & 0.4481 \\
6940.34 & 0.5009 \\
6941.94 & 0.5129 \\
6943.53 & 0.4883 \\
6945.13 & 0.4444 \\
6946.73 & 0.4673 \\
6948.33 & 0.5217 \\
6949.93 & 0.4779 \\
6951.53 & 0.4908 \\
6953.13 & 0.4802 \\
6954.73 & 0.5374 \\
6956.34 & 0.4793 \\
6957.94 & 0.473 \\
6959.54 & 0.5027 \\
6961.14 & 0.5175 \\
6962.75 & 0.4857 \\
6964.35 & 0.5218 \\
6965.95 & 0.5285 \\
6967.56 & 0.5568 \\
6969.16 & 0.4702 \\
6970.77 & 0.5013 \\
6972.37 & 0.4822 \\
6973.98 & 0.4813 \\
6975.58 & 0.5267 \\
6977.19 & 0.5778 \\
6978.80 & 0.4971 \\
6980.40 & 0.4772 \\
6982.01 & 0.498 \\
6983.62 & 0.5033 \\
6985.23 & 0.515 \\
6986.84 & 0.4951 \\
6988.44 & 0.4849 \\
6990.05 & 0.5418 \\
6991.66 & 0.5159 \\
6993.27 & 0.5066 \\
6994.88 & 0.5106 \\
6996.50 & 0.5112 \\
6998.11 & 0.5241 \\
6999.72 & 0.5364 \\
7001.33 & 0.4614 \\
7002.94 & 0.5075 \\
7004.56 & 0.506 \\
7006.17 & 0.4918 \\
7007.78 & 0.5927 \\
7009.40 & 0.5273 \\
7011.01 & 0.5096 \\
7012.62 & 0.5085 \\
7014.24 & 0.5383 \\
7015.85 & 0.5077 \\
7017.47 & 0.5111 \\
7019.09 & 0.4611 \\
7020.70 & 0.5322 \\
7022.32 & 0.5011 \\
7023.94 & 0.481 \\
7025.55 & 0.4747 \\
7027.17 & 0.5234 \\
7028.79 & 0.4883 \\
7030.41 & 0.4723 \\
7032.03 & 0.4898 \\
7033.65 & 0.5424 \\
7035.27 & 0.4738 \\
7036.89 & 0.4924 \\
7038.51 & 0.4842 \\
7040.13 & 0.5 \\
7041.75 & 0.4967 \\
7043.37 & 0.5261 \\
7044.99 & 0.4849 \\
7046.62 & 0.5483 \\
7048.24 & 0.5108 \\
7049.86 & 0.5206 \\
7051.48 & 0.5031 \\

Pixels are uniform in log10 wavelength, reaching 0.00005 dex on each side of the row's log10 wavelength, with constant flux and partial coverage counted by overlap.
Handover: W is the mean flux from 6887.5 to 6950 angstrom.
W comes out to 0.506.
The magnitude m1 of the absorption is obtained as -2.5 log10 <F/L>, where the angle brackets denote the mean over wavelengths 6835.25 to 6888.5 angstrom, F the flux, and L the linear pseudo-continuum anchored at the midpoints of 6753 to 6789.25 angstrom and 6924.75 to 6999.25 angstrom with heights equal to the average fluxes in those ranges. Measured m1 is -0.04 mag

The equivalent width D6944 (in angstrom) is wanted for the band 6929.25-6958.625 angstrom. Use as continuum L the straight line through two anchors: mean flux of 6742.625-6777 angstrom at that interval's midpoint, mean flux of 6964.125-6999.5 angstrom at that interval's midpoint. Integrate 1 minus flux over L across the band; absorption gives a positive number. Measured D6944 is 1.4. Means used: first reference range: 0.502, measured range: 0.486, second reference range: 0.511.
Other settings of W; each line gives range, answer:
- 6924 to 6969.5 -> 0.494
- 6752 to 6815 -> 0.498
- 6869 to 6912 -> 0.53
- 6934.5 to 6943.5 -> 0.489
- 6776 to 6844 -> 0.499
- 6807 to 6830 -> 0.506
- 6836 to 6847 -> 0.514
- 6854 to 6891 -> 0.531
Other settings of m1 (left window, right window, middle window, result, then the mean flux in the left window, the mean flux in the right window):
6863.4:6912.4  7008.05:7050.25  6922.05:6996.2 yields 0.04 mag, 0.53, 0.505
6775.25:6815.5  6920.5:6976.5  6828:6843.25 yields -0.06 mag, 0.49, 0.496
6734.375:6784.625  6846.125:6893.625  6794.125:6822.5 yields 0.04 mag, 0.504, 0.524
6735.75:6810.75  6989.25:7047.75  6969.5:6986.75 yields 0.00 mag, 0.497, 0.508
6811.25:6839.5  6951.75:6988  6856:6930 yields -0.03 mag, 0.512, 0.505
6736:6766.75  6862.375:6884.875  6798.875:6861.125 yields 0.04 mag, 0.498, 0.539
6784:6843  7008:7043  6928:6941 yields 0.04 mag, 0.501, 0.503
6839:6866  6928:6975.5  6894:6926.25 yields -0.04 mag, 0.505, 0.493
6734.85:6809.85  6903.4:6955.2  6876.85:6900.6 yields -0.06 mag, 0.498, 0.501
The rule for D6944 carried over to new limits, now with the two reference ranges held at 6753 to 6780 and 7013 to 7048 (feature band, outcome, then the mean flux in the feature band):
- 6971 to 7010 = -0.7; 0.511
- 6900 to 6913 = -0.6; 0.529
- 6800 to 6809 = -0.2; 0.516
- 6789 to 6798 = 0.7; 0.466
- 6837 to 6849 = -0.2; 0.516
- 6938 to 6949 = 0.4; 0.483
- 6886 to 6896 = -0.4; 0.526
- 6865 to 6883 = -1.5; 0.547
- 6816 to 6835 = -0.3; 0.514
